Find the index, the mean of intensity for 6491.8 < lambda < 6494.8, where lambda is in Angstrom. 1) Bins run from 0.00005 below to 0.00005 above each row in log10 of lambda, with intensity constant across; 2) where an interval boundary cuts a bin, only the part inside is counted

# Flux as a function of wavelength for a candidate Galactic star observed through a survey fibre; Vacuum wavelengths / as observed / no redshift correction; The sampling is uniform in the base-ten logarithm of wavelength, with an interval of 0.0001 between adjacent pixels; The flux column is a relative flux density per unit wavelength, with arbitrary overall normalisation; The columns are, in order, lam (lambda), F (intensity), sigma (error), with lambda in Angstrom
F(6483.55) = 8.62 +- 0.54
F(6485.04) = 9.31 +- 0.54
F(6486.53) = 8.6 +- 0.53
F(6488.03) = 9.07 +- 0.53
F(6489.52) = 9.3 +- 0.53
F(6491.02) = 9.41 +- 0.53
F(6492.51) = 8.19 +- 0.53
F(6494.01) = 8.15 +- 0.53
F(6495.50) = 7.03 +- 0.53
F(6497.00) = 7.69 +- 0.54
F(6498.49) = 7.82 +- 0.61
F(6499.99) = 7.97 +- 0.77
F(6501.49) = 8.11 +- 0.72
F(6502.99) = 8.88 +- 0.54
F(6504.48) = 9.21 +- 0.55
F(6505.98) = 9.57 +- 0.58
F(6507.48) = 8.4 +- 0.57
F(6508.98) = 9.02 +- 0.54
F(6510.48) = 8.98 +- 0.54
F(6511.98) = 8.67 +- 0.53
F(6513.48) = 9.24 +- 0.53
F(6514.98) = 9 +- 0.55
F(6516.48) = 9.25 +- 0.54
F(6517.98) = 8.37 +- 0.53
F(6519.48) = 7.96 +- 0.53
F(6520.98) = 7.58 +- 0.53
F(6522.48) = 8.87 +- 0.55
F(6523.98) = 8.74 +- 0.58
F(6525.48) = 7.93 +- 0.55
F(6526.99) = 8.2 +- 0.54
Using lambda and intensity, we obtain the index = 8.15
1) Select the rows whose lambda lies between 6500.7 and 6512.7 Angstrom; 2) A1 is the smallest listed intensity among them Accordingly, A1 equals 8.11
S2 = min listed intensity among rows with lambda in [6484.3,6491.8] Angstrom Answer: 8.6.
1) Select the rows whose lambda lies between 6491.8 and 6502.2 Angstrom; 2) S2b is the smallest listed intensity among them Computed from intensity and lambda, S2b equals 7.03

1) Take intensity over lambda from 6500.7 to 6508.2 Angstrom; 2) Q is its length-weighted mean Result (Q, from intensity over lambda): 8.83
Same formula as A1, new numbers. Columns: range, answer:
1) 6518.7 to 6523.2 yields 7.58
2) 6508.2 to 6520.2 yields 7.96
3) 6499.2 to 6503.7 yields 7.97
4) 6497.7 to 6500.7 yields 7.82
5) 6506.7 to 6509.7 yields 8.4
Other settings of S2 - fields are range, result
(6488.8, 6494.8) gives 8.15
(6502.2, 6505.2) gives 8.88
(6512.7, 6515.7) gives 9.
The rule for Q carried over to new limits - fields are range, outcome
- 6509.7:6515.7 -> 8.97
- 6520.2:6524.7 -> 8.4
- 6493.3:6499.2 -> 7.68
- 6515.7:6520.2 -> 8.54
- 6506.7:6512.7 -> 8.76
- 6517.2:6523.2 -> 8.2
